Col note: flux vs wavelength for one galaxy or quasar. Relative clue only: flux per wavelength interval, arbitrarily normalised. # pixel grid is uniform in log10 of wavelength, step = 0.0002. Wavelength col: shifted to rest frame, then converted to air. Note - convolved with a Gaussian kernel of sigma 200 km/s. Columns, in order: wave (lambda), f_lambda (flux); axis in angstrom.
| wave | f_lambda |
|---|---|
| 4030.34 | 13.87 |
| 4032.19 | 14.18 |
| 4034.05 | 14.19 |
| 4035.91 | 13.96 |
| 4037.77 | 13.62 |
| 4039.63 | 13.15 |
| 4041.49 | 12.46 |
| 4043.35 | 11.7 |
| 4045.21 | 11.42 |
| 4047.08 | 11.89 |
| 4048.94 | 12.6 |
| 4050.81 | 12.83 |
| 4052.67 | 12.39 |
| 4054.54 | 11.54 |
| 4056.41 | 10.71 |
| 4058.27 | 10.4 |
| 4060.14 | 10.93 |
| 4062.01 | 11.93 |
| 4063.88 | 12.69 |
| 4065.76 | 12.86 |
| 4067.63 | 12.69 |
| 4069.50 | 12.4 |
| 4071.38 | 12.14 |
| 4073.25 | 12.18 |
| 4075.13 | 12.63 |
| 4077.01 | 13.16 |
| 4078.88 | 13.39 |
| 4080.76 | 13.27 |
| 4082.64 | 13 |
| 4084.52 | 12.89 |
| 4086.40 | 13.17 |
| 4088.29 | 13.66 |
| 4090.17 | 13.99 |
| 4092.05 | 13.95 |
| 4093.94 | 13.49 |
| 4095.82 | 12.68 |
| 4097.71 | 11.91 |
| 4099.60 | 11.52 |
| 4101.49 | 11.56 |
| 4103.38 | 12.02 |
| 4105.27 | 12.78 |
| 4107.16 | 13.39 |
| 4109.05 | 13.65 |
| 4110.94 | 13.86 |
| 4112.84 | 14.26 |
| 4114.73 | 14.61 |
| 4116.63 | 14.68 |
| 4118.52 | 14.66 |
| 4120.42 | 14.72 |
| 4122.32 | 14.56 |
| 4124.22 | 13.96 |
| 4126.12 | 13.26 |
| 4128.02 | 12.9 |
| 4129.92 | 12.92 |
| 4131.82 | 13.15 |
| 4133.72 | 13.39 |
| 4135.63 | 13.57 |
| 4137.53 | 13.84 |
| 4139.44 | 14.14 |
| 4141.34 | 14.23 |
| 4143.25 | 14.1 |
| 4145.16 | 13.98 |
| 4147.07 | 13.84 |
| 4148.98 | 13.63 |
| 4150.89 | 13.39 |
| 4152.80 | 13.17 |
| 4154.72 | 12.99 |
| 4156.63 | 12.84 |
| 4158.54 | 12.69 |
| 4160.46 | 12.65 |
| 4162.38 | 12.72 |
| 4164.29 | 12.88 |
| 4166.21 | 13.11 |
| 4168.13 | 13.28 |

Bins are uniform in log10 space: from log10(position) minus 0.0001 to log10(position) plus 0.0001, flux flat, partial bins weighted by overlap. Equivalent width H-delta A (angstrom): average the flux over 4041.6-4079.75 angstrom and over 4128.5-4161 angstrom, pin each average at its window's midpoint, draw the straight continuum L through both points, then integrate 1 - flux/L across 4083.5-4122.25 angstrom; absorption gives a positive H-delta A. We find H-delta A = -1.8 angstrom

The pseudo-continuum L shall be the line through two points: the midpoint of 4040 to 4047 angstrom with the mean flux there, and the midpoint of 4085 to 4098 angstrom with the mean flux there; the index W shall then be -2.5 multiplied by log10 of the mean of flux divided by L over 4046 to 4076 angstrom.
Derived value 0.04 mag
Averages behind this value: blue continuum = 12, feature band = 12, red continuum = 13.3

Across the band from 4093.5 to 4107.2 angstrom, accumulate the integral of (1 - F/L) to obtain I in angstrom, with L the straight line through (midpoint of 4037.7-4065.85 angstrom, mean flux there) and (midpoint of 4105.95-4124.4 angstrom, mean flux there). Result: 1.4 angstrom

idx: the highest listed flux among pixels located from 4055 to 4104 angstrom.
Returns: 13.99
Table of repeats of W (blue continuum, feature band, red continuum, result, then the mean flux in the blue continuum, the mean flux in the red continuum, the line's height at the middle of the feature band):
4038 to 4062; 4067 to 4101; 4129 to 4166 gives -0.04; 11.9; 13.4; 12.4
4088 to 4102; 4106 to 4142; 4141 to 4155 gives -0.05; 12.8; 13.7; 13.3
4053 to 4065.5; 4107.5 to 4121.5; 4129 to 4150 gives -0.10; 11.5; 13.7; 13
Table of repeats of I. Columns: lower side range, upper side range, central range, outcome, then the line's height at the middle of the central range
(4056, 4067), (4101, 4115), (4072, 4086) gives -0.8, 12.3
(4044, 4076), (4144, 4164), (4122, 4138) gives -0.7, 12.9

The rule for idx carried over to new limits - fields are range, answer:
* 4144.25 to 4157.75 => 13.98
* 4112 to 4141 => 14.72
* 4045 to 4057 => 12.83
